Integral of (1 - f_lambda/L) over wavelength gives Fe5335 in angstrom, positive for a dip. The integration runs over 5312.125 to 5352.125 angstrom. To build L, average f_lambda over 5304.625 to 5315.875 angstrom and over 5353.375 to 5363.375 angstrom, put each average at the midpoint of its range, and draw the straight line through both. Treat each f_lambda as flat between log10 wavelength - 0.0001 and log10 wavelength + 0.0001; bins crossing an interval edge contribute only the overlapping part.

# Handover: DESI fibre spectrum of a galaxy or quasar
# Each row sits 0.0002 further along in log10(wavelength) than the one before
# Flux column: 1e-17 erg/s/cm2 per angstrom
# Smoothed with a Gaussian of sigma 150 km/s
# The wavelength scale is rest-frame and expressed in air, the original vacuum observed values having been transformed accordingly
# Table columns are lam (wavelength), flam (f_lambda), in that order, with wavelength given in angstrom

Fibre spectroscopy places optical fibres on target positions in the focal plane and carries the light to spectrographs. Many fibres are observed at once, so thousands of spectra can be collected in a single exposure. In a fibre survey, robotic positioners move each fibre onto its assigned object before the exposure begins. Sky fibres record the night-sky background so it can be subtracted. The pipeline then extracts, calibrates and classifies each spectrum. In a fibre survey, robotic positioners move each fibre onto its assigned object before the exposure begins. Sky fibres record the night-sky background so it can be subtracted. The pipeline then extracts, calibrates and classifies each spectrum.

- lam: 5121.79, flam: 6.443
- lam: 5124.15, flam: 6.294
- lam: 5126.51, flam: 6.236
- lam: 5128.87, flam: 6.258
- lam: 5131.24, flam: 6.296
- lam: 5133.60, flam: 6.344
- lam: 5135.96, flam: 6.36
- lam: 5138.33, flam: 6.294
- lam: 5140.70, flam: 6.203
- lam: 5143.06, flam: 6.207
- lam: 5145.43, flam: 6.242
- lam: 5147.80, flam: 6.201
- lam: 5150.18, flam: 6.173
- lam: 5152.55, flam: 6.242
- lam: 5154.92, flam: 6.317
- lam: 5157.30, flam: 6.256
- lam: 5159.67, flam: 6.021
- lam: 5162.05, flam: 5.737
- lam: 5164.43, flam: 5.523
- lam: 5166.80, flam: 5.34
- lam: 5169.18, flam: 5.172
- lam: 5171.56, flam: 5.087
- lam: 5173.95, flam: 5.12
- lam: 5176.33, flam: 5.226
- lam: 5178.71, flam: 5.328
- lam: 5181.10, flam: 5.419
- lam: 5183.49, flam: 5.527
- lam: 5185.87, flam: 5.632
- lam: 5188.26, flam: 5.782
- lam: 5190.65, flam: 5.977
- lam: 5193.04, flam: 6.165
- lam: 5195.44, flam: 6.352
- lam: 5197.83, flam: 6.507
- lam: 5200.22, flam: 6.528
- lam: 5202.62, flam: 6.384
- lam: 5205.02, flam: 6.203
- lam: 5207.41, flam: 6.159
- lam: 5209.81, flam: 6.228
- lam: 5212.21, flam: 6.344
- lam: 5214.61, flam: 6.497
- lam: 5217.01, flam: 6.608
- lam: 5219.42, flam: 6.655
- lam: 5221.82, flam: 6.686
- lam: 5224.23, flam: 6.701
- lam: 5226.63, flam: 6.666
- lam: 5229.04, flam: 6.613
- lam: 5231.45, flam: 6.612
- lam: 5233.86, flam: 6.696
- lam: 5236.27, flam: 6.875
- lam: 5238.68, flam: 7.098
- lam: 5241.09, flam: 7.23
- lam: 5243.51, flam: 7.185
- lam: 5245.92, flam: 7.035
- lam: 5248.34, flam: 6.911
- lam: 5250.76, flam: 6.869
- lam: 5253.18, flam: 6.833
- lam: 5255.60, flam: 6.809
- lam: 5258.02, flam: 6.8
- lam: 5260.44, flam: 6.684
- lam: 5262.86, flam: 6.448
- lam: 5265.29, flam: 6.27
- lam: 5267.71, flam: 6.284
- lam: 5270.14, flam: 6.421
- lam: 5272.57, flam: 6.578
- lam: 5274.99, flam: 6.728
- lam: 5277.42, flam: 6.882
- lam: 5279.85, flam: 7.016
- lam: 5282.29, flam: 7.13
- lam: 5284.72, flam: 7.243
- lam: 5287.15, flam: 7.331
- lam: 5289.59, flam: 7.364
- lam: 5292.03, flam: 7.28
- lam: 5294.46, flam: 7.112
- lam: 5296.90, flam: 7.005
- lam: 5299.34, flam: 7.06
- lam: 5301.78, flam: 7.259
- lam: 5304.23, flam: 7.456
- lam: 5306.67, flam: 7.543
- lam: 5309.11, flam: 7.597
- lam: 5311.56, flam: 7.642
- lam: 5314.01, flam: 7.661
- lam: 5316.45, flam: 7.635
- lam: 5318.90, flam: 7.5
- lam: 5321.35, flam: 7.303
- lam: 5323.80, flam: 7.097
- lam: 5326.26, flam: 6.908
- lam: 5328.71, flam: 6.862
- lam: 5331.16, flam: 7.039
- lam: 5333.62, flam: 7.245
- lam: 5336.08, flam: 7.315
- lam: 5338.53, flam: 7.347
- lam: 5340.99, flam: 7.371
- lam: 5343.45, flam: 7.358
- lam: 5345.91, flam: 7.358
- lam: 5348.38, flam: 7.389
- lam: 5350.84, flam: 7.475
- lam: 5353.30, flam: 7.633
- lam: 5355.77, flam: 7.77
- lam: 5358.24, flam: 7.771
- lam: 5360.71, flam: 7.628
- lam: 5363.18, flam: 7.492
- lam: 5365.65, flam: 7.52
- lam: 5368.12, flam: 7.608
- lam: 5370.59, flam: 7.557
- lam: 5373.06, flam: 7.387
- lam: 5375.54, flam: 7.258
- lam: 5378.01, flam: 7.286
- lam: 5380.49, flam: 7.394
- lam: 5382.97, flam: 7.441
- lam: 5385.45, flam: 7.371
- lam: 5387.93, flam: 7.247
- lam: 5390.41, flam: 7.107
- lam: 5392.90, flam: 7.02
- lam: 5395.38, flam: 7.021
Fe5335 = 1.7 angstrom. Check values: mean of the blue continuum 7.61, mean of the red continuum 7.67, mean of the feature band 7.31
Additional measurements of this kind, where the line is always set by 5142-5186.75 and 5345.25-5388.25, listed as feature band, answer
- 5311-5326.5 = -0.76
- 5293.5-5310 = -0.88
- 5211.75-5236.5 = -1.54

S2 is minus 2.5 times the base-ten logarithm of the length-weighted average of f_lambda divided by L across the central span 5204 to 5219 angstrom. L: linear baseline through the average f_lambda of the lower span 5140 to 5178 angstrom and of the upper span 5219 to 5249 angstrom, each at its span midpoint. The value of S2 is 0.03 mag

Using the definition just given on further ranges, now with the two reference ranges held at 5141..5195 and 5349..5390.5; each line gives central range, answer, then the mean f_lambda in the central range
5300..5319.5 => -0.083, 7.52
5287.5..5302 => -0.053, 7.18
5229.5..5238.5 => -0.071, 6.76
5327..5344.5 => -0.003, 7.21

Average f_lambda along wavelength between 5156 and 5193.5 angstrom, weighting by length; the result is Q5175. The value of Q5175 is 5.57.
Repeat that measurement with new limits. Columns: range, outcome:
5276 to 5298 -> 7.15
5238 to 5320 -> 7.06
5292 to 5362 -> 7.37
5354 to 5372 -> 7.62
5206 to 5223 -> 6.45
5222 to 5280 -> 6.75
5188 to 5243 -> 6.52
